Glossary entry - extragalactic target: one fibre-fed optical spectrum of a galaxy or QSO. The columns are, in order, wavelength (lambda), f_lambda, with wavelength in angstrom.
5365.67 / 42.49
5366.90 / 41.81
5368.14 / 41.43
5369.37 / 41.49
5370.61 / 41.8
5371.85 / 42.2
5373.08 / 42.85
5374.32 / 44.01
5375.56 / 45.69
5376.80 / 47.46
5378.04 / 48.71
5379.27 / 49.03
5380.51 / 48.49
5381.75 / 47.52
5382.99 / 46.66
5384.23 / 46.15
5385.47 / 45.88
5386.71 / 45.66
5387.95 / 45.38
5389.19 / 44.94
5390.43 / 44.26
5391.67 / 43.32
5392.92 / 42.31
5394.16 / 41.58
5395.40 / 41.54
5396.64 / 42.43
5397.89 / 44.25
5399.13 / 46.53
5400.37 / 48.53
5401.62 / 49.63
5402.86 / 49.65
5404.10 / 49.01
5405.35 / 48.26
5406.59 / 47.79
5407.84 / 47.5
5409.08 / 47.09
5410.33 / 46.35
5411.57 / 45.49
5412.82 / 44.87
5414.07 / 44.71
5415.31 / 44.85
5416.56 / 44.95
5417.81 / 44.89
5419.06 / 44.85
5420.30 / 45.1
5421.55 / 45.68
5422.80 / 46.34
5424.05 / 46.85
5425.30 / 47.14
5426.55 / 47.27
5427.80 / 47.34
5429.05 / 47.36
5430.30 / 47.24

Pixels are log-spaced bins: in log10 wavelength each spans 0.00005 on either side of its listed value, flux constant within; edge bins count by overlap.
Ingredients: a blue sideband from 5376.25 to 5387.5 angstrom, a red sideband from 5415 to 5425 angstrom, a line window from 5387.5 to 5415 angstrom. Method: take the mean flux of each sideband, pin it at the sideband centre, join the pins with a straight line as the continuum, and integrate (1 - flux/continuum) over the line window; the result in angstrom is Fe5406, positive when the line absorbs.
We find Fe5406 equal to 0.4 angstrom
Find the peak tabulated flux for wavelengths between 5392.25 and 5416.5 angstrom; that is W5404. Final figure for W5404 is 49.65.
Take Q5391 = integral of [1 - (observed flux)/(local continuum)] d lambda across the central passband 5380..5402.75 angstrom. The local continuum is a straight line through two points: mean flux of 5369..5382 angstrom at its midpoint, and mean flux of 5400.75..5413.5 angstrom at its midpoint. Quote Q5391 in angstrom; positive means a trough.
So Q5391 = 0.54 angstrom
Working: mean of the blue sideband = 45.4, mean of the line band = 45.4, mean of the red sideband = 47.6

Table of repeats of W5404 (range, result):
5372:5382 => 49.03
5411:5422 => 45.68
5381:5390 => 47.52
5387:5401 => 48.53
